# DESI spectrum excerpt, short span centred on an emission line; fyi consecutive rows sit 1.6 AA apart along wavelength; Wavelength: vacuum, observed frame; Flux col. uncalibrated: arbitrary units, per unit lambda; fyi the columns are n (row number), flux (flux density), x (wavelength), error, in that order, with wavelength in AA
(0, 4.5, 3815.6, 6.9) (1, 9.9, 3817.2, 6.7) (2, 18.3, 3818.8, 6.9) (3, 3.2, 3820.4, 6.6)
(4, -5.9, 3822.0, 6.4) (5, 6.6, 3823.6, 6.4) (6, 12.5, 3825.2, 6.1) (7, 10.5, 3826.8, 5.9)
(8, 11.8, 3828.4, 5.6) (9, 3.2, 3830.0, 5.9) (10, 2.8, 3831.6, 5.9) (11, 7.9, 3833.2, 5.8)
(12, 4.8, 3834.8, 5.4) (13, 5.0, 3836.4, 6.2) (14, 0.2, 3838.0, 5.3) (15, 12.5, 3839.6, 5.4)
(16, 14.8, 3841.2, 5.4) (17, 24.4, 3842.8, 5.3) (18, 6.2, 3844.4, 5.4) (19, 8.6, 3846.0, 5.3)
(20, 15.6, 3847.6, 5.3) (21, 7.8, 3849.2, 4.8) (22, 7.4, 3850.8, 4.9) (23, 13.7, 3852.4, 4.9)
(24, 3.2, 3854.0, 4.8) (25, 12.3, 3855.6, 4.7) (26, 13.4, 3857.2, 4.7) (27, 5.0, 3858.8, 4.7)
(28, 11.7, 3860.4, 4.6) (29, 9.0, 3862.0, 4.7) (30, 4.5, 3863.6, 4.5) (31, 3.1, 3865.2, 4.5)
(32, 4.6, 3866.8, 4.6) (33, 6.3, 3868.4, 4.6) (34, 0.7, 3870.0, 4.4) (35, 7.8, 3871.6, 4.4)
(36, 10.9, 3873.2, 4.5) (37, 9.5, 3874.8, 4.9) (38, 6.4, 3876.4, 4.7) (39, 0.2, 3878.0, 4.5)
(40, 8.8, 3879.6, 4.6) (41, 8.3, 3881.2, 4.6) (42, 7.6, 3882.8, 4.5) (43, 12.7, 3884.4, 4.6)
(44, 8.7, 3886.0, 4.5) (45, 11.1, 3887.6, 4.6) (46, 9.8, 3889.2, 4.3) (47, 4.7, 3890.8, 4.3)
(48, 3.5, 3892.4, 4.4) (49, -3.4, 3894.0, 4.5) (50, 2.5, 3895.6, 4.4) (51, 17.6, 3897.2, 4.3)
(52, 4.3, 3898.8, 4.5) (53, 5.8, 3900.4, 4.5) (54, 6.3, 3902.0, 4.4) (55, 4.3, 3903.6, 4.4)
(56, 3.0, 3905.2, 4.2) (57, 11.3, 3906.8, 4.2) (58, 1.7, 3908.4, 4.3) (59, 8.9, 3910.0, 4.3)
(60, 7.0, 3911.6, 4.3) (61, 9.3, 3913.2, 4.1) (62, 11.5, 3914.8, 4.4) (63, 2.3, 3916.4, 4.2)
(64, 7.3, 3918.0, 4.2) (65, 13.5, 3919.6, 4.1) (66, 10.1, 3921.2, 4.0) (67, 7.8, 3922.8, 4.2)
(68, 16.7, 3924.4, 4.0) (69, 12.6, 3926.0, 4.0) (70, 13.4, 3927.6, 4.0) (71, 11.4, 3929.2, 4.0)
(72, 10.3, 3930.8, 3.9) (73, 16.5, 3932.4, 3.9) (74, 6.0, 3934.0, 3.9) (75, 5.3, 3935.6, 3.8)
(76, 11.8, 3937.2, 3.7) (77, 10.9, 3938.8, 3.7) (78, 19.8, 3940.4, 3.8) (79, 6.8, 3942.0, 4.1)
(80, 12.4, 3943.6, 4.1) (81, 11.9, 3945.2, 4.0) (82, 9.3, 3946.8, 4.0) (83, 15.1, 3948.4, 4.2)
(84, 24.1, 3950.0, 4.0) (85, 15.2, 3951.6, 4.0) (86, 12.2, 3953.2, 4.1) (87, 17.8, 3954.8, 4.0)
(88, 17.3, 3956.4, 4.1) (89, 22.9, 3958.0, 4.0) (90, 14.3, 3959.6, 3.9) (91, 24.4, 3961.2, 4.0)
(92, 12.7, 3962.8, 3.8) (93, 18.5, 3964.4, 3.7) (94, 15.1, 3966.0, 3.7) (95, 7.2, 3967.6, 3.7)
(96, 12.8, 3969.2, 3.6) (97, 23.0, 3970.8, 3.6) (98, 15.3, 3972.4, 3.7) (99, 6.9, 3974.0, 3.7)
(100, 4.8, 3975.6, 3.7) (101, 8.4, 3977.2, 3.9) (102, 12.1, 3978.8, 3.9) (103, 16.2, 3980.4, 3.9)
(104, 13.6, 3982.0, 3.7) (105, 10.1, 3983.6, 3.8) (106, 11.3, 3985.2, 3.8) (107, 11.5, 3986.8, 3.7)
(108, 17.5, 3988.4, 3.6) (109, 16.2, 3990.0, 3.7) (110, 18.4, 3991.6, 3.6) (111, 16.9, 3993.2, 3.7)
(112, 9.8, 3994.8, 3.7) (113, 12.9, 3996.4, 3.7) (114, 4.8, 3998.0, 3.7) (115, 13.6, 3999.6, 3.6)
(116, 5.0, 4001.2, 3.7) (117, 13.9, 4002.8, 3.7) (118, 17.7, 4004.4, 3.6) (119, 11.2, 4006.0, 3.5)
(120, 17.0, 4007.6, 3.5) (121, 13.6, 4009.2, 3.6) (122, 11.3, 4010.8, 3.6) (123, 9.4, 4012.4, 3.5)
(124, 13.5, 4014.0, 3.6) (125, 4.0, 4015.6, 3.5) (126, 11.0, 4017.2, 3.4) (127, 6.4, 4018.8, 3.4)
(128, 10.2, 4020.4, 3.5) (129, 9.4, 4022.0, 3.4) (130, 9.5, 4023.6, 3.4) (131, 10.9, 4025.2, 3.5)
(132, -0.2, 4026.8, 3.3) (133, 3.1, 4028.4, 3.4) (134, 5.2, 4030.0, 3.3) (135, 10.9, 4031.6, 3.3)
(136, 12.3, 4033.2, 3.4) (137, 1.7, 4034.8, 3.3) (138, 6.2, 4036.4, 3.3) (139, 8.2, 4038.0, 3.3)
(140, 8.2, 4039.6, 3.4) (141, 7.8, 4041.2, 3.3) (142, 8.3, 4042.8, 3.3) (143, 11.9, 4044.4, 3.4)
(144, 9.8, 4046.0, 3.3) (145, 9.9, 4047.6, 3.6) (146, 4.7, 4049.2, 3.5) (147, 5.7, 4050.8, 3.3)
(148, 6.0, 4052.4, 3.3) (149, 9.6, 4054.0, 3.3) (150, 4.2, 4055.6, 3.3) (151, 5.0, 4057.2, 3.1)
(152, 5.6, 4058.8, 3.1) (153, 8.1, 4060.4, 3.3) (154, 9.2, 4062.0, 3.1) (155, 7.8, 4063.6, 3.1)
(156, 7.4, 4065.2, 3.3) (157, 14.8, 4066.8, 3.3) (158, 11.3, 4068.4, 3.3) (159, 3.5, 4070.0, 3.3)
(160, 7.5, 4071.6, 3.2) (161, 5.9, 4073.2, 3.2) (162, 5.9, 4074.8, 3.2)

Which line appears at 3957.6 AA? C IV 1549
